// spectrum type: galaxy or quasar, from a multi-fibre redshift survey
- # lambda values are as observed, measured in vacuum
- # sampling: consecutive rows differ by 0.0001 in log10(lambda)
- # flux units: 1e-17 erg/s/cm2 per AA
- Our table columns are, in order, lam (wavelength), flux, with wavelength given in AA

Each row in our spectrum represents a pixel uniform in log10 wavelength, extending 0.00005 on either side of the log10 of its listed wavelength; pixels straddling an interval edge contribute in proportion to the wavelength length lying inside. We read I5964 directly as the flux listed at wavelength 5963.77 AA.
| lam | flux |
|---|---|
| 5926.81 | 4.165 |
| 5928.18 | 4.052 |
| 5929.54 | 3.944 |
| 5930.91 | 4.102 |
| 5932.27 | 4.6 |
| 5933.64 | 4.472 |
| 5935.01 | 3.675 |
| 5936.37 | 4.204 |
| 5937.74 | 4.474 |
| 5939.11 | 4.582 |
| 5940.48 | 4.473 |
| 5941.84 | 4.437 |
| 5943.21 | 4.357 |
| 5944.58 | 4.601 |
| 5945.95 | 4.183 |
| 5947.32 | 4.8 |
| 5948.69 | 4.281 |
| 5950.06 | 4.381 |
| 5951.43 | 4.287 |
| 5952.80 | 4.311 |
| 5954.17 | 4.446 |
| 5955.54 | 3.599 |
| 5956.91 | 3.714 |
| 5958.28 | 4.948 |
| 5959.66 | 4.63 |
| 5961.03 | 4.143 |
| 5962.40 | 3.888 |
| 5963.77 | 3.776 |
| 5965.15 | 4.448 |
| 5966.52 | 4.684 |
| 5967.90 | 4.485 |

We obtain 3.776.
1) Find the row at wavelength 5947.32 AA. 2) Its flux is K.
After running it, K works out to 4.8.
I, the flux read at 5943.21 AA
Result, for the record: 4.357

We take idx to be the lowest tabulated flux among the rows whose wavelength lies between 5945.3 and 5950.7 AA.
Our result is 4.183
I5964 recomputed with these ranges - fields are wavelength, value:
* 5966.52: 4.684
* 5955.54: 3.599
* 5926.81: 4.165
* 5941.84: 4.437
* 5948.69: 4.281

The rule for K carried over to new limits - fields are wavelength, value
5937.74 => 4.474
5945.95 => 4.183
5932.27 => 4.6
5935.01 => 3.675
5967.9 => 4.485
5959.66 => 4.63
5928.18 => 4.052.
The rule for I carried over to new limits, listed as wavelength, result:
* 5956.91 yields 3.714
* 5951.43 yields 4.287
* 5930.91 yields 4.102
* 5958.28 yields 4.948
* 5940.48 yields 4.473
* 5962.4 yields 3.888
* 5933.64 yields 4.472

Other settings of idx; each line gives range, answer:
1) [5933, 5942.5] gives 3.675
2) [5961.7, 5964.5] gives 3.776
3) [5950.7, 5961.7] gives 3.599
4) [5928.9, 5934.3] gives 3.944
